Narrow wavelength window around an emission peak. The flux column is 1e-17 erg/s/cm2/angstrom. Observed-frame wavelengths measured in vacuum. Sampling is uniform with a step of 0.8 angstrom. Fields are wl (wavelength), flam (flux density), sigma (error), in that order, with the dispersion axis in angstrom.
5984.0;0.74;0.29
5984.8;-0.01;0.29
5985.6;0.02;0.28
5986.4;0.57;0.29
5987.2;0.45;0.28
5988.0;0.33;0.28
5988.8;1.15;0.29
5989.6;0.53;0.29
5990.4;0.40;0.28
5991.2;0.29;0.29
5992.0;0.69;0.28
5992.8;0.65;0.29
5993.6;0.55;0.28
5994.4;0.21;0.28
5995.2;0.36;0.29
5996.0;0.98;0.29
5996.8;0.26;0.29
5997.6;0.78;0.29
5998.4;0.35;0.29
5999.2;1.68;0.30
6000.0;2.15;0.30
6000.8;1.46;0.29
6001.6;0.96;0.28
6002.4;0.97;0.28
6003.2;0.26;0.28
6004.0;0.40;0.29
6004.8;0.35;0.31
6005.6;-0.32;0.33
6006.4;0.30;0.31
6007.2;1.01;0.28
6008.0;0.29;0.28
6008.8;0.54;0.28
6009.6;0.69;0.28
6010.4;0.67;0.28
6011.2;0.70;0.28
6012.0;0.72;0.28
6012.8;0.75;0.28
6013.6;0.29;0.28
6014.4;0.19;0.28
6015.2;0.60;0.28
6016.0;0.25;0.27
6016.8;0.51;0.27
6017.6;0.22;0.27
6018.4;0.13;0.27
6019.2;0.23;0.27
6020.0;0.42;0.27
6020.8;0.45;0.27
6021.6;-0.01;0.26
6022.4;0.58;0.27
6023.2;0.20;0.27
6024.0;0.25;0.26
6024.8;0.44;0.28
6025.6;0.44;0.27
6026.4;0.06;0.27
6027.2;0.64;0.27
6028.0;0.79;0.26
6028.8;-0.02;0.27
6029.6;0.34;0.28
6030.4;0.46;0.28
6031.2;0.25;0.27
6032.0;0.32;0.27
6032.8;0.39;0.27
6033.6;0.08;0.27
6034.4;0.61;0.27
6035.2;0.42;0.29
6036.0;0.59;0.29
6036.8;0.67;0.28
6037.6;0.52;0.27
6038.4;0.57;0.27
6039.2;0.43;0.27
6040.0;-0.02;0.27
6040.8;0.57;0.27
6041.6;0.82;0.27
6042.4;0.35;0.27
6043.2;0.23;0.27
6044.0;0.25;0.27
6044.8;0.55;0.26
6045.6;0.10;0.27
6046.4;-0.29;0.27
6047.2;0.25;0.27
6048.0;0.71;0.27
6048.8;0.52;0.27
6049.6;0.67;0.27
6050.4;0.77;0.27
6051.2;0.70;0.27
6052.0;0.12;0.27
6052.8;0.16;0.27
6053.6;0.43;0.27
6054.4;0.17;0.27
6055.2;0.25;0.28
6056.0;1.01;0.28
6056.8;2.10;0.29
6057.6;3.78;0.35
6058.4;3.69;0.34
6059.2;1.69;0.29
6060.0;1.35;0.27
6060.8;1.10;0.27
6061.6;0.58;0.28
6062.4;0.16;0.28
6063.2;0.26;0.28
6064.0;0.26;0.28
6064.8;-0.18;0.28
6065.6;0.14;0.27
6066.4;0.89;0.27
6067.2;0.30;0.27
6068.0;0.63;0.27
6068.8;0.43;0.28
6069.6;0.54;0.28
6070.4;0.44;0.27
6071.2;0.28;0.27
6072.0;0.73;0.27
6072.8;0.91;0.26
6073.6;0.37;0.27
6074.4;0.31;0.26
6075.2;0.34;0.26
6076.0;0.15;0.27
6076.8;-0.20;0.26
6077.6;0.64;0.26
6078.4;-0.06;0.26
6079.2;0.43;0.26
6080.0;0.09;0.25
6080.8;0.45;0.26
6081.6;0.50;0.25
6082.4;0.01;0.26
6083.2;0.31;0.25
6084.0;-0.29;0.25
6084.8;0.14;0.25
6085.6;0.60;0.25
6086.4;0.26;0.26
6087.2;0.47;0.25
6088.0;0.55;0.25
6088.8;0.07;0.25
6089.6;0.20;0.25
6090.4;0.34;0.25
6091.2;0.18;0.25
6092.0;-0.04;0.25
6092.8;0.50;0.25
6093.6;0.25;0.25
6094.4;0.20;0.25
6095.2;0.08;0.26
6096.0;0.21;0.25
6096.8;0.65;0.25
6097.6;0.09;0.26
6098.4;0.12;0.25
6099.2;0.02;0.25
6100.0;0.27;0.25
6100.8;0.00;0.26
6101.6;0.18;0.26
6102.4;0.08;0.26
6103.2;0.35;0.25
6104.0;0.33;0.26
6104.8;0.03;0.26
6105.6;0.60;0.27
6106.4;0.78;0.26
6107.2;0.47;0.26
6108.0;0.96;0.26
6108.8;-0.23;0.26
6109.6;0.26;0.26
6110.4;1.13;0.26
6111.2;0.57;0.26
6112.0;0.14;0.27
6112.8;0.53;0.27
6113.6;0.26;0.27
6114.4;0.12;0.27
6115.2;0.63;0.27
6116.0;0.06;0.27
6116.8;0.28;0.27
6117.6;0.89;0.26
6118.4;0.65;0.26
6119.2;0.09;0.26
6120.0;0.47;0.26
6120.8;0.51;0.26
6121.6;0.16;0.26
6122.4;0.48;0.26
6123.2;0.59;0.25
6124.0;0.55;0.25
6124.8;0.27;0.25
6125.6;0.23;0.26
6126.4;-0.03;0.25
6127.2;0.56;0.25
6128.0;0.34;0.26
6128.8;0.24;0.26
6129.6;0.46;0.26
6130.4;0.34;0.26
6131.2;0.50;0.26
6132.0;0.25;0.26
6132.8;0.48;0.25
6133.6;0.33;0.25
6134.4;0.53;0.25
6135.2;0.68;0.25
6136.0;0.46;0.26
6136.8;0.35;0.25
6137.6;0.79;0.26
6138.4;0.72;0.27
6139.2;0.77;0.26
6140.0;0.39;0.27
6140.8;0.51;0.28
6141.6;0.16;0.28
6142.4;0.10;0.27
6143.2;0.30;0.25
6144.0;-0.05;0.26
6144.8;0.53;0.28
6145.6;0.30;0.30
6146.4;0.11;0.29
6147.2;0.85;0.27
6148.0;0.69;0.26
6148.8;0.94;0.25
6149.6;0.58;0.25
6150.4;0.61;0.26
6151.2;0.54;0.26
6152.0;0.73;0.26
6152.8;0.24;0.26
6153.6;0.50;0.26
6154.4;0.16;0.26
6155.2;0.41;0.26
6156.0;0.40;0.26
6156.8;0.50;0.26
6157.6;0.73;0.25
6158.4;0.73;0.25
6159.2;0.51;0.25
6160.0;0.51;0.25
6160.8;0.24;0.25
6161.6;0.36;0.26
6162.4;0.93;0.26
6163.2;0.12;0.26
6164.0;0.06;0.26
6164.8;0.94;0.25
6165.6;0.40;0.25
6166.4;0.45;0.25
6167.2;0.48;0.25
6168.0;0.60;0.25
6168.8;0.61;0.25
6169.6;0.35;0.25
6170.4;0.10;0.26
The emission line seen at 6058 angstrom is [O III]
